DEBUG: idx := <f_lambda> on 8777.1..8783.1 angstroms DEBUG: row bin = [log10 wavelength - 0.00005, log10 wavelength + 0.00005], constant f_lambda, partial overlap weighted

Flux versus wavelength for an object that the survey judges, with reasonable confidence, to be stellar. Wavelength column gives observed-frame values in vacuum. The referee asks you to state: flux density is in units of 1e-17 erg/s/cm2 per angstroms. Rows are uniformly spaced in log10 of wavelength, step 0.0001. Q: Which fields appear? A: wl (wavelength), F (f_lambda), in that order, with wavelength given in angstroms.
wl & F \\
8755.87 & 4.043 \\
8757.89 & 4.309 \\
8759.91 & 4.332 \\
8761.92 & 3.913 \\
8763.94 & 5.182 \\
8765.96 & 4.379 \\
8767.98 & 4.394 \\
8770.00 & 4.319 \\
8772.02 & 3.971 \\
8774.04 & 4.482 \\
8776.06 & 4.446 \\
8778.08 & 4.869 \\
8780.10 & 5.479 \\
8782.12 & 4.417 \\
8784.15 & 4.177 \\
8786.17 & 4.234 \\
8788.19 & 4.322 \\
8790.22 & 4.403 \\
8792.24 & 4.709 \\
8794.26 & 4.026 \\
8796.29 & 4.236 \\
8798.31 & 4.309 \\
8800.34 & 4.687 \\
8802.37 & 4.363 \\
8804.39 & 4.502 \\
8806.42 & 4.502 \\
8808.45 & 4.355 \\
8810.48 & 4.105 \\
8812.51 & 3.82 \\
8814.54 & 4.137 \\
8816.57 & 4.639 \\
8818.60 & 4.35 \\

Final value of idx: 4.93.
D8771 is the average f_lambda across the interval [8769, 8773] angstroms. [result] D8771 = 4.15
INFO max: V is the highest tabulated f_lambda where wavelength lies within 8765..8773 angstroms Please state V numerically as 4.394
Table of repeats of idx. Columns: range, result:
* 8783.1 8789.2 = 4.24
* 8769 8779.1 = 4.42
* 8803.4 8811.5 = 4.36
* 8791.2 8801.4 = 4.39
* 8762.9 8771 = 4.56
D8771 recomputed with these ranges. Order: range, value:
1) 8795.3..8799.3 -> 4.28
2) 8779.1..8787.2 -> 4.58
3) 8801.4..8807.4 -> 4.46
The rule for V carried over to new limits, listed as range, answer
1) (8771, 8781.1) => 5.479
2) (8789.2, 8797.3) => 4.709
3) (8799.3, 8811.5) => 4.687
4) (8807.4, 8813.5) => 4.355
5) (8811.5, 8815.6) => 4.137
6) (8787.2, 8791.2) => 4.403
